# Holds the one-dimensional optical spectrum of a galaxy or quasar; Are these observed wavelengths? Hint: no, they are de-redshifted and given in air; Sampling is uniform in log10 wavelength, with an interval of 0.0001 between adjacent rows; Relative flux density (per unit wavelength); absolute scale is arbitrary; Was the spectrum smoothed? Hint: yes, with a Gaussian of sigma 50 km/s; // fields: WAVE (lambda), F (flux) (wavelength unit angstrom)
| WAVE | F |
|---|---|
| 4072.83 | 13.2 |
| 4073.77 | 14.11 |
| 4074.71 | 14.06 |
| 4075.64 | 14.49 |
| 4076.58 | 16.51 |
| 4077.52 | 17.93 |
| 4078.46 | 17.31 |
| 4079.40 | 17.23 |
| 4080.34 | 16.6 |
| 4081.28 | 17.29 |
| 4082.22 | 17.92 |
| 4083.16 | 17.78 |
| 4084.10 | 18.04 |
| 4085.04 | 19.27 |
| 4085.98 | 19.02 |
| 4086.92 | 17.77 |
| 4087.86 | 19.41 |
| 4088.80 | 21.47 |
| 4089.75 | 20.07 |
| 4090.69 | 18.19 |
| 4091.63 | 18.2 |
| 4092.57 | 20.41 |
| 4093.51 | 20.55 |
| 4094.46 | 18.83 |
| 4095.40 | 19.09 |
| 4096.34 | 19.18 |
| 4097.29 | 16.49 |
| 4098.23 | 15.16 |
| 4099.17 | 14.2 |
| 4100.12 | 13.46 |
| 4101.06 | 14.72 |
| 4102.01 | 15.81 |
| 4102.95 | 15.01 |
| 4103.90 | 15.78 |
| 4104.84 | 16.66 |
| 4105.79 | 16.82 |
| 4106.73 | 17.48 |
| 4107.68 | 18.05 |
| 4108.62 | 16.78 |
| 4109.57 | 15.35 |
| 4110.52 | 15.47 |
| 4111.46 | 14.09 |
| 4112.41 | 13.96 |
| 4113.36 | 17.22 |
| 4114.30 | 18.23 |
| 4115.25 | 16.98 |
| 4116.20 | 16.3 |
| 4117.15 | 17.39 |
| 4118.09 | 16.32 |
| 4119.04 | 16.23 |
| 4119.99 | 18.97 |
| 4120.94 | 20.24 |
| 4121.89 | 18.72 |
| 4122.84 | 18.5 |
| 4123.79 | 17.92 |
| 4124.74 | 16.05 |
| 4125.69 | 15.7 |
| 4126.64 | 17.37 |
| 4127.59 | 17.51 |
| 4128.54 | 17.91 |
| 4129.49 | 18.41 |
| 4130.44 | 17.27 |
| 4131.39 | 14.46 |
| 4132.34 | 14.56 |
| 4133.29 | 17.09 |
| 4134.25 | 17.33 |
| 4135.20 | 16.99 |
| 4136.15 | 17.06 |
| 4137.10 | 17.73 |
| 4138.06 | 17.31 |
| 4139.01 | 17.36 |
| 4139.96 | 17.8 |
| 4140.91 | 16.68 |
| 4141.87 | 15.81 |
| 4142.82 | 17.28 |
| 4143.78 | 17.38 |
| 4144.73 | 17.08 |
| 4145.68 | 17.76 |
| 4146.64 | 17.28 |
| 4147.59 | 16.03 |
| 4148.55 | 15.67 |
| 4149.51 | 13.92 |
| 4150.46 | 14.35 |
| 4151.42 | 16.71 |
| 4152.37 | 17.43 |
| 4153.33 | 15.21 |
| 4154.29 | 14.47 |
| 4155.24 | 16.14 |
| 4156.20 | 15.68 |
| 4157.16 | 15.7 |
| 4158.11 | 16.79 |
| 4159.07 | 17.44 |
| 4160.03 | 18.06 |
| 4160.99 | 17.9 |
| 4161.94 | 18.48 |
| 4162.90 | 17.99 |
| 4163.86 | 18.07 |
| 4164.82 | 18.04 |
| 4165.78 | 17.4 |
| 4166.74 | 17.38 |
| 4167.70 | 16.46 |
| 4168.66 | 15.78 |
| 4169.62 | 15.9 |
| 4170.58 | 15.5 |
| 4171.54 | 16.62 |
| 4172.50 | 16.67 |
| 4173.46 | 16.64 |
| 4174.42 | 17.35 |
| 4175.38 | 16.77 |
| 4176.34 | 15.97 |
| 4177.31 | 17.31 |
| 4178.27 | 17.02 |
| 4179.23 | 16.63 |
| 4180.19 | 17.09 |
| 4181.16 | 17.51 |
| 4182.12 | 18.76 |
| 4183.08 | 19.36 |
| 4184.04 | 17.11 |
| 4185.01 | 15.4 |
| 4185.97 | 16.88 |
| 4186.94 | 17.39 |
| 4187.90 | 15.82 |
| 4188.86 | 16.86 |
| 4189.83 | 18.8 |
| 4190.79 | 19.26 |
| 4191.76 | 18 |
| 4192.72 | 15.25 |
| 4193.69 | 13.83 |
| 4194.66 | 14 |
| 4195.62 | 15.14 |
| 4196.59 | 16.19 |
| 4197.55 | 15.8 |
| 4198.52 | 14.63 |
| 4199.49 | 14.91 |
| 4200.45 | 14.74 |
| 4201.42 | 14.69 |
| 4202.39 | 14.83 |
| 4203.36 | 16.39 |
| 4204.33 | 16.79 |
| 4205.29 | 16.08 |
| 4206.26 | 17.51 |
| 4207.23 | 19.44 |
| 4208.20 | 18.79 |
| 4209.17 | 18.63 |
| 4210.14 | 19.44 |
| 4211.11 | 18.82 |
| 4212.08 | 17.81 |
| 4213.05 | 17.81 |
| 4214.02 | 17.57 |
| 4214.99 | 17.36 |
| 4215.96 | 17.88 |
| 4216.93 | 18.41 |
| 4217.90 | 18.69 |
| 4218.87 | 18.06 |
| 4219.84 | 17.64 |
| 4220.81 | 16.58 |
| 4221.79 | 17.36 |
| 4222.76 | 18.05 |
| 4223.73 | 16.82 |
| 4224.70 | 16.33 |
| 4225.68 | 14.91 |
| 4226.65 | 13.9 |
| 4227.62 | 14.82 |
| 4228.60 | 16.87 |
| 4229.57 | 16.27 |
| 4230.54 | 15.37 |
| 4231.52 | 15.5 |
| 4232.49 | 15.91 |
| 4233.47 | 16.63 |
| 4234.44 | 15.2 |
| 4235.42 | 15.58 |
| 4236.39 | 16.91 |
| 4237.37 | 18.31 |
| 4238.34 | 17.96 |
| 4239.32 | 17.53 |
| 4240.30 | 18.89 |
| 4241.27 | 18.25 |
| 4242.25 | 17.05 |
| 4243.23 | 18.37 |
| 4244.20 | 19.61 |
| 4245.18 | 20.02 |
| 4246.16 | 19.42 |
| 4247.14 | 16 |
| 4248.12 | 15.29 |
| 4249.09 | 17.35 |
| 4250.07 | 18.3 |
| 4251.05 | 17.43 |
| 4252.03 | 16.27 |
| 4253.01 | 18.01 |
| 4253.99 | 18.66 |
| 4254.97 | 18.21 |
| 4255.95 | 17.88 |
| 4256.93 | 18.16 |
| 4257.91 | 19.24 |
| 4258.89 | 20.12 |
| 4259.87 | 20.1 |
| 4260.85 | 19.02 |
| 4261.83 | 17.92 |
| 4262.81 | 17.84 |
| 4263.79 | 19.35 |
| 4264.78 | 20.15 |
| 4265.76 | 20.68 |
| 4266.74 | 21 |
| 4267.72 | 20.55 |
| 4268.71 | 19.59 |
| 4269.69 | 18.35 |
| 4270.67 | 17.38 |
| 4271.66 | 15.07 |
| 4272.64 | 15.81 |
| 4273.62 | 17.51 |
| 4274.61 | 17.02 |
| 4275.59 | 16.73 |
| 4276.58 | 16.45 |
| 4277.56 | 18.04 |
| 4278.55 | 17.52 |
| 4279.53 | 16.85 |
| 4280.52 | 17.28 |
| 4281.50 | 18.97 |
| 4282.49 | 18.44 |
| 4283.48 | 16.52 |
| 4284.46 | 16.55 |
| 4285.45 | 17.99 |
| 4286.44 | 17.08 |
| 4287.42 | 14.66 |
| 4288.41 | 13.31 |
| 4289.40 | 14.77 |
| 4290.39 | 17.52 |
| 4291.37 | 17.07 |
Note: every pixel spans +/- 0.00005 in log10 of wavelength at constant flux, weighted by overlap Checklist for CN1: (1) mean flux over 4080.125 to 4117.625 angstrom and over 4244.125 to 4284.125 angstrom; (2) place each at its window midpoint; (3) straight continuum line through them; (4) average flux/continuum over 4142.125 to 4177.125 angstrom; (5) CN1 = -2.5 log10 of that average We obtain 0.06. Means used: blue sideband 17.3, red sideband 18.1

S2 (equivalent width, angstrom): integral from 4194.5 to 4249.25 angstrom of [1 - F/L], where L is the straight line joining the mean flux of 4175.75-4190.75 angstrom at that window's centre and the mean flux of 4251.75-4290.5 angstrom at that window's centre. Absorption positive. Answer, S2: 1.7 angstrom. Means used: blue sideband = 17.3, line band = 17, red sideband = 17.8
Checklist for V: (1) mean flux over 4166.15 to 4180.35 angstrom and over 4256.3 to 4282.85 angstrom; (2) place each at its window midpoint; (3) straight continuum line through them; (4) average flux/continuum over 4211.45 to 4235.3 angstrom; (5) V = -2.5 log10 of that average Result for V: 0.05 mag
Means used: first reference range 16.6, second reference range 18.3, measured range 16.7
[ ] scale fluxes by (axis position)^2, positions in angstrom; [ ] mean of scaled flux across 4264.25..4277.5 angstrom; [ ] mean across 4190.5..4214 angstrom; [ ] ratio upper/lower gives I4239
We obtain 1.13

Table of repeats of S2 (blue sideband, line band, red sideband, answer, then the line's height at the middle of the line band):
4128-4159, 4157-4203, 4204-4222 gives 1.57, 17.3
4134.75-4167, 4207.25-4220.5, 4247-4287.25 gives -0.61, 17.4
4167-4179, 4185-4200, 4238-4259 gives 0.67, 16.9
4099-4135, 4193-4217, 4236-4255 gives 1.14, 17.5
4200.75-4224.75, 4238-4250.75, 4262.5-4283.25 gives -0.13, 17.8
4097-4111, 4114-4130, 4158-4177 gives -1.38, 16.2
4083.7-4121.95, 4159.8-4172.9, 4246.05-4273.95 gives 0.42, 17.7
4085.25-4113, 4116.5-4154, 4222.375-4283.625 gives 0.75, 17.3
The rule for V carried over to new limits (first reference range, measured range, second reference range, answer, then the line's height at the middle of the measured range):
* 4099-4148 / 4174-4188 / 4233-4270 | 0.02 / 17.4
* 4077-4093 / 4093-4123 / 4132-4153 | 0.06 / 17.7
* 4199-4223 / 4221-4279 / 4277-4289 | -0.03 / 17.1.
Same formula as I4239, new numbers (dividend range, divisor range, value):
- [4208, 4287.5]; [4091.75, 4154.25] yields 1.12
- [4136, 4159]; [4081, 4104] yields 0.95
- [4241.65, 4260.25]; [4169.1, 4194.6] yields 1.11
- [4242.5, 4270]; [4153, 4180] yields 1.16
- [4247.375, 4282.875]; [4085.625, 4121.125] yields 1.14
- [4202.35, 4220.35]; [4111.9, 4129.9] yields 1.08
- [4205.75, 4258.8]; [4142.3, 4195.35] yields 1.08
